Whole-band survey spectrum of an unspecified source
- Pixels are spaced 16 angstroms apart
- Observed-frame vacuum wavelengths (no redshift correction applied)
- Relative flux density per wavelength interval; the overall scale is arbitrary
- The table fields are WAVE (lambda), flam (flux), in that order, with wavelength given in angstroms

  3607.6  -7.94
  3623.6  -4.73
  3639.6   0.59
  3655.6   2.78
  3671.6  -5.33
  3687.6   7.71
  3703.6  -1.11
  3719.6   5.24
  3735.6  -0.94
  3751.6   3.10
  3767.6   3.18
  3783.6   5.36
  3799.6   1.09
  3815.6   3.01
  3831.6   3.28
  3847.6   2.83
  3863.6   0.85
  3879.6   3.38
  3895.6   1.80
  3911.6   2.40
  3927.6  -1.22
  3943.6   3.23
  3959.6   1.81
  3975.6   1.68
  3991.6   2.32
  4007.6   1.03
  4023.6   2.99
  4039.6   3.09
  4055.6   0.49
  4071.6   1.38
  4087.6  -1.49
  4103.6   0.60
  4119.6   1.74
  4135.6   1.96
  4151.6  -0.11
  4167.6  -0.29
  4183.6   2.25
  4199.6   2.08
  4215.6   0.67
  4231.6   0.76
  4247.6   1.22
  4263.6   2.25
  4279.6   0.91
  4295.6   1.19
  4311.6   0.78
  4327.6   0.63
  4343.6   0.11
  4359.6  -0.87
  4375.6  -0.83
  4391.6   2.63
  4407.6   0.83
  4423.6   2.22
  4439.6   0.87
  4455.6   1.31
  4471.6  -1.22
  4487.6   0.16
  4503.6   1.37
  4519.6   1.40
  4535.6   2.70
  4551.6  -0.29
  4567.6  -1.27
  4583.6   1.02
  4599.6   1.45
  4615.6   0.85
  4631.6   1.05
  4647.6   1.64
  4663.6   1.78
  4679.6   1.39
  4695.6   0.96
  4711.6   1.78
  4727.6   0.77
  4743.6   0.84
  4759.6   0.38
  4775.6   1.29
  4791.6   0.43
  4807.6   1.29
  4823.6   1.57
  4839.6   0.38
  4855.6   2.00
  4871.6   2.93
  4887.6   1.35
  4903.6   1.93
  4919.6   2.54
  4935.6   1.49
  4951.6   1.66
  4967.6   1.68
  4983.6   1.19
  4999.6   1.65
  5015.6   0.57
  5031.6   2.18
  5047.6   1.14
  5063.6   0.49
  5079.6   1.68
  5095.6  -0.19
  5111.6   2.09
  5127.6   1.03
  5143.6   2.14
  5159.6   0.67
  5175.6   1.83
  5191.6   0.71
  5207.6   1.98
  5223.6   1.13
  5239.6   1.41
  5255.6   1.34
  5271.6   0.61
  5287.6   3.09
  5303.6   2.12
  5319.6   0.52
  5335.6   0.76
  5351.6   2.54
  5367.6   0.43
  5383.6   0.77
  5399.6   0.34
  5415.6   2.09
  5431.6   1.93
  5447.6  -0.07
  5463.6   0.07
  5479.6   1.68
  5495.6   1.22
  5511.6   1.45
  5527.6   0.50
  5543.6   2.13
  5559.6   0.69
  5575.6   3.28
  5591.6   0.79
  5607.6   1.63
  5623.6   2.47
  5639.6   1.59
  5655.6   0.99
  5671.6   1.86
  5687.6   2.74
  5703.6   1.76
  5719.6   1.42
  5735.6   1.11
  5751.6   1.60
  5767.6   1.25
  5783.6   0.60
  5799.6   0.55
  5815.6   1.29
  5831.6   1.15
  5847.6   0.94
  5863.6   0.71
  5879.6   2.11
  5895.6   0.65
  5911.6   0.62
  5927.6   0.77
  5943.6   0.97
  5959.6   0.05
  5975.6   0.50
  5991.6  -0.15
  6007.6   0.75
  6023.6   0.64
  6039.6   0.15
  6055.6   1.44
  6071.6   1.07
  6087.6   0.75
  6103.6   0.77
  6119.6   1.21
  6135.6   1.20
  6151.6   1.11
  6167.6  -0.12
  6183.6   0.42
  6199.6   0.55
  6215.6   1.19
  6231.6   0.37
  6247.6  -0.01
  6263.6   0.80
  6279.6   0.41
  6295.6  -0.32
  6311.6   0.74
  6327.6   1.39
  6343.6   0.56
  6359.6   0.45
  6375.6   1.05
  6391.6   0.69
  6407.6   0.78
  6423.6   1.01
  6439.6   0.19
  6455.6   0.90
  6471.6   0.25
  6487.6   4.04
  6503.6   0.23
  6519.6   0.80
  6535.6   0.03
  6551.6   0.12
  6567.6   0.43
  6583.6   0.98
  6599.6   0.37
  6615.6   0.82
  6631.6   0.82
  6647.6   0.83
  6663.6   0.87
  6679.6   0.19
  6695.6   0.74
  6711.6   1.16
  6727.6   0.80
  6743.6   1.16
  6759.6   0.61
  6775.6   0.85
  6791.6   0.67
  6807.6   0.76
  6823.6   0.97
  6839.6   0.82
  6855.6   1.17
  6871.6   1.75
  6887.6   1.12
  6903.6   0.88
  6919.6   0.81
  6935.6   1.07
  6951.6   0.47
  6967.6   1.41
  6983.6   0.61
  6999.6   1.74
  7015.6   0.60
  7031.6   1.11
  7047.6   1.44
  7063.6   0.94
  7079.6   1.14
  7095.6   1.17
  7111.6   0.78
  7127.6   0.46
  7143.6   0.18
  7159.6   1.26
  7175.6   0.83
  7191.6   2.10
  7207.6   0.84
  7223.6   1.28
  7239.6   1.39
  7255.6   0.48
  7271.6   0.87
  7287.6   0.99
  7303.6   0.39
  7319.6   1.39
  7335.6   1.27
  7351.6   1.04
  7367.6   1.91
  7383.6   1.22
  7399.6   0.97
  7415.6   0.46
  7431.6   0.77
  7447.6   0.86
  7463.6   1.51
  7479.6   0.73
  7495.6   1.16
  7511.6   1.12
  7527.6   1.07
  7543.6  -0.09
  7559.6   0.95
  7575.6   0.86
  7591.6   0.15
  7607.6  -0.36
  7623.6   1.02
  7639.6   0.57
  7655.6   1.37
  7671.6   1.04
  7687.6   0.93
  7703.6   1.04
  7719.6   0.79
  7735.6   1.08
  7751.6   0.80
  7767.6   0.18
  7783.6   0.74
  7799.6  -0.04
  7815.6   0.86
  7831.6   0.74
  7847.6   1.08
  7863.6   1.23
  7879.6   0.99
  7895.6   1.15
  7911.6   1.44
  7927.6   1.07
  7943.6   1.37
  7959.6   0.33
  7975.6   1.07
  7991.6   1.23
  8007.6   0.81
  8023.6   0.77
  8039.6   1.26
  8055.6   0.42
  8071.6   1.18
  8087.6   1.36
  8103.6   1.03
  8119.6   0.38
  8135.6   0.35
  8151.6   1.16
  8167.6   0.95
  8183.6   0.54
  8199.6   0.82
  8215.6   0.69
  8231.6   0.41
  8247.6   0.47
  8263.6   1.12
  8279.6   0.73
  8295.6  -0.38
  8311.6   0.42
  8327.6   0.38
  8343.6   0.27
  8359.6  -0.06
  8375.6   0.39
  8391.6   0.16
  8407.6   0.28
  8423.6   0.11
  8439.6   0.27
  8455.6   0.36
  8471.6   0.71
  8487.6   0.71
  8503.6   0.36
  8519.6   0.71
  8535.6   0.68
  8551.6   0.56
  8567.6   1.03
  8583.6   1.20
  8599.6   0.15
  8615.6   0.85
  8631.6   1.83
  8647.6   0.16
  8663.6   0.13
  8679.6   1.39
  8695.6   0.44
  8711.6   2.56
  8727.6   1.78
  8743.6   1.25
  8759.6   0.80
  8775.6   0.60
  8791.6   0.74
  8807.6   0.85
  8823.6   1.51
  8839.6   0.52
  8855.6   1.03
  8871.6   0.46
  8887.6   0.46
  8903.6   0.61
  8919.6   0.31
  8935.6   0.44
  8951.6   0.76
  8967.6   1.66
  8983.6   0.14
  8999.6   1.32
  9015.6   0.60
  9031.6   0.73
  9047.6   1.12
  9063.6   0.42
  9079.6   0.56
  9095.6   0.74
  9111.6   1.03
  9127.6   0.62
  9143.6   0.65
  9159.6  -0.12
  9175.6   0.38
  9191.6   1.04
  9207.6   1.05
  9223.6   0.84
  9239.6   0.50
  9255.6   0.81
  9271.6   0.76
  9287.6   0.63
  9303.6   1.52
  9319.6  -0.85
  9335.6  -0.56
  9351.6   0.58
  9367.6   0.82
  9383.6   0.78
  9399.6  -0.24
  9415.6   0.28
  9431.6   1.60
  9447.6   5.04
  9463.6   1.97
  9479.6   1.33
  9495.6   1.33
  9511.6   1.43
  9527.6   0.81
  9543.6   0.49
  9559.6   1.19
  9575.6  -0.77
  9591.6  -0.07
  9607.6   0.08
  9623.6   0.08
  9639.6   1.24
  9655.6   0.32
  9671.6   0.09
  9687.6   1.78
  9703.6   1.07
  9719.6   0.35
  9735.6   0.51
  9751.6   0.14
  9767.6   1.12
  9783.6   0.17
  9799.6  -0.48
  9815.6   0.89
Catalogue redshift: 0.741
